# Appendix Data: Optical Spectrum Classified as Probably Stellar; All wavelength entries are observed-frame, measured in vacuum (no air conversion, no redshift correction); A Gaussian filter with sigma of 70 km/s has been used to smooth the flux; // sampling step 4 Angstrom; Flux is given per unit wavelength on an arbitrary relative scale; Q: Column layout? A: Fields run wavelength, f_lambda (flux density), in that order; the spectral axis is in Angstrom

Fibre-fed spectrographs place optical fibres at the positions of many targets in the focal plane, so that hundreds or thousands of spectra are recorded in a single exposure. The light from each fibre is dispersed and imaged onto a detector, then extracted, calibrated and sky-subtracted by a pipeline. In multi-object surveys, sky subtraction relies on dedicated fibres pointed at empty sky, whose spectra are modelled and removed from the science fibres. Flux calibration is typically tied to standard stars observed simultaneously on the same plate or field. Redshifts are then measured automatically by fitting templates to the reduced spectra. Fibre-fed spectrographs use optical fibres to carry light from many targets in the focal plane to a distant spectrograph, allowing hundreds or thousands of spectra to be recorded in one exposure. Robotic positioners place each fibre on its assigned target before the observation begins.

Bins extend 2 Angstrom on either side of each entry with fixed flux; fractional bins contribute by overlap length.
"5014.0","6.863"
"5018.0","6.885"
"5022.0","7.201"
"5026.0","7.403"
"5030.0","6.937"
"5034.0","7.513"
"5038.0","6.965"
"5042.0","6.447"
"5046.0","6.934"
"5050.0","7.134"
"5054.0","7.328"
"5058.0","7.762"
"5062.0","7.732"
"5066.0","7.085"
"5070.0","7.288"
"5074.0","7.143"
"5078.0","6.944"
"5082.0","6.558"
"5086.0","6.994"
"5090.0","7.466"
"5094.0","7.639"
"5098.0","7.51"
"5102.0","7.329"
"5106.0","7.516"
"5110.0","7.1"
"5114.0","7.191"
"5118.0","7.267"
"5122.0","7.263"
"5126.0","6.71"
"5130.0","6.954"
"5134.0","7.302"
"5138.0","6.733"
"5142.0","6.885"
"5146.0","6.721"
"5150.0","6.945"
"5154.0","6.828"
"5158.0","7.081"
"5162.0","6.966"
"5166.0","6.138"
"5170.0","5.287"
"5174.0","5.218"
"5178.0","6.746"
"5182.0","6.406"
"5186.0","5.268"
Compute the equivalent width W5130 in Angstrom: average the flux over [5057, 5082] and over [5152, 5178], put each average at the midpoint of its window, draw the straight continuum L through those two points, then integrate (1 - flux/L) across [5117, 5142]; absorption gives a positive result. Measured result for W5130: -1.4 Angstrom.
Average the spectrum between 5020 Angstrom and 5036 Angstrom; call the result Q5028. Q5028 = 7.26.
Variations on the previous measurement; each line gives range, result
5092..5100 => 7.57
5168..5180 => 5.75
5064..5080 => 7.12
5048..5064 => 7.49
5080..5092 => 7.01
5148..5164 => 6.96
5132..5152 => 6.92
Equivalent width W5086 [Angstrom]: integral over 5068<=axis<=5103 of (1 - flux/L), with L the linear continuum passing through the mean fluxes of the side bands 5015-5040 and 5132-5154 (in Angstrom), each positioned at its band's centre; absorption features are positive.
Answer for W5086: -0.9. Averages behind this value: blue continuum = 7.14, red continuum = 6.91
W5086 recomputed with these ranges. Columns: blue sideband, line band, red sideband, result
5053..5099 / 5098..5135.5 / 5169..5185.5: -2.6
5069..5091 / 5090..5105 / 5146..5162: -1.0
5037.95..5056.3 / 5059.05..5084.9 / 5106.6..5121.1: -0.3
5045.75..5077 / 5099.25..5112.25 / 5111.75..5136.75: -0.3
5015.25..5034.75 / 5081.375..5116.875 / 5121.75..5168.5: -1.6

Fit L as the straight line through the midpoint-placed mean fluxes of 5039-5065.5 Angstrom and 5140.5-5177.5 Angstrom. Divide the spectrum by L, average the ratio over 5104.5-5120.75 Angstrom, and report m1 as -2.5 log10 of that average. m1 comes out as -0.07 mag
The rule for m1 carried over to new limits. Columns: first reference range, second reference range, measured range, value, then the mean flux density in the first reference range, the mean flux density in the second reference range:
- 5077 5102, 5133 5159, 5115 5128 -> -0.01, 7.21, 6.91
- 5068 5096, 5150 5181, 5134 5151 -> -0.05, 7.15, 6.37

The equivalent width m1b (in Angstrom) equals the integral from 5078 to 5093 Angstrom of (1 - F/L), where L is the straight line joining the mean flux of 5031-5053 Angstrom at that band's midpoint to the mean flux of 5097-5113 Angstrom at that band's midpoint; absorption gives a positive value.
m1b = 0.4 Angstrom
